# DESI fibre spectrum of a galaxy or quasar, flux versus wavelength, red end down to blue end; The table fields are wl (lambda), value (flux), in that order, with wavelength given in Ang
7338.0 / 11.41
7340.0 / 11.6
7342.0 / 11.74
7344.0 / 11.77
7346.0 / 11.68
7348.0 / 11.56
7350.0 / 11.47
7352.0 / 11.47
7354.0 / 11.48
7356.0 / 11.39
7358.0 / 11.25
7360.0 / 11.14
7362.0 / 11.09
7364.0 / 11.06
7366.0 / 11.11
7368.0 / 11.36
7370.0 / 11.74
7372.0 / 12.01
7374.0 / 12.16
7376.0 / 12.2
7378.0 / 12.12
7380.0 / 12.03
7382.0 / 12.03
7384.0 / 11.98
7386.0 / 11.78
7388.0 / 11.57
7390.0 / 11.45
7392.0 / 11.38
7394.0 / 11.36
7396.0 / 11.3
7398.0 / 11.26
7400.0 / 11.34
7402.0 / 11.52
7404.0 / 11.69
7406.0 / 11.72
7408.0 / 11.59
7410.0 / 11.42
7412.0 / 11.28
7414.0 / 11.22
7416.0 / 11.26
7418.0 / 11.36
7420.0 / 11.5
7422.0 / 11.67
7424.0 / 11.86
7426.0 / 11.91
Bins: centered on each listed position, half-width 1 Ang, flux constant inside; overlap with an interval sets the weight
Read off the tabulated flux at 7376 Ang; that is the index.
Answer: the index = 12.2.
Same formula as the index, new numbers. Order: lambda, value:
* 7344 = 11.77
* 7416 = 11.26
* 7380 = 12.03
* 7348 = 11.56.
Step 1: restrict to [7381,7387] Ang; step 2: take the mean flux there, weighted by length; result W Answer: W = 11.9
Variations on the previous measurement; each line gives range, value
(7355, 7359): 11.3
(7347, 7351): 11.5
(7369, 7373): 11.9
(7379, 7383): 12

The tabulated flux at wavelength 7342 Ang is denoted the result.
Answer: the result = 11.74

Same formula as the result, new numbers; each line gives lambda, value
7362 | 11.09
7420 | 11.5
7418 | 11.36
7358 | 11.25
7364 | 11.06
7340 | 11.6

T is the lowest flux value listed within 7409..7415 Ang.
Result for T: 11.22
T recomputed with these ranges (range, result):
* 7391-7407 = 11.26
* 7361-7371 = 11.06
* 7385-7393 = 11.38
